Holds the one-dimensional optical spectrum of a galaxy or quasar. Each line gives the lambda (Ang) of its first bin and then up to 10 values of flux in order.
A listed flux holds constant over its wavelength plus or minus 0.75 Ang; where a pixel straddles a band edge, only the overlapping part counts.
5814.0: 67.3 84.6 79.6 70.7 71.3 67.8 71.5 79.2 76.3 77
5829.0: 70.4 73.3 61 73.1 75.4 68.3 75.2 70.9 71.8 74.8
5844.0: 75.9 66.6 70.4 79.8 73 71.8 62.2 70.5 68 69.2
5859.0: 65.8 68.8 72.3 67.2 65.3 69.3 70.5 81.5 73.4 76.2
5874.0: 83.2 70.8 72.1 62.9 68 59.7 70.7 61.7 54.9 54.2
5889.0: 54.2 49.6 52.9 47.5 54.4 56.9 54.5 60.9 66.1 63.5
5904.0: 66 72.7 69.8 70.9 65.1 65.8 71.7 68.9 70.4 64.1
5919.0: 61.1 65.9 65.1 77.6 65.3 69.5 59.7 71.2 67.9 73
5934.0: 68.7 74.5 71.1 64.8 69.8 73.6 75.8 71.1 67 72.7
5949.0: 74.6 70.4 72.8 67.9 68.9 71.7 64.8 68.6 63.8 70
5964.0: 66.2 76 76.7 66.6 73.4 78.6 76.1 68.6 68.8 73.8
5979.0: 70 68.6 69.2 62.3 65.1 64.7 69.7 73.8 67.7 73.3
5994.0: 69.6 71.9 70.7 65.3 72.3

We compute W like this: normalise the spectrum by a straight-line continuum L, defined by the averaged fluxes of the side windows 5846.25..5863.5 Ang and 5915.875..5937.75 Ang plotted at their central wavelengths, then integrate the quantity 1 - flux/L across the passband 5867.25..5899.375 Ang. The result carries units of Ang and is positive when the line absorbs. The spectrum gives 2.8 Ang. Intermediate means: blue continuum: 70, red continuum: 68.3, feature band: 63.3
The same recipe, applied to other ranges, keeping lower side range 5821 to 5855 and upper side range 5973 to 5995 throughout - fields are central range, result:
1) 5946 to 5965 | 0.1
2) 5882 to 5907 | 4.2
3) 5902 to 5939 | 1.2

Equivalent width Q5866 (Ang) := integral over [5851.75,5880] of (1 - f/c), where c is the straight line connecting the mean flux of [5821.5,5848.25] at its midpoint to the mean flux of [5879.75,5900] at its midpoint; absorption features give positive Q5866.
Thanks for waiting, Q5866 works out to -3.1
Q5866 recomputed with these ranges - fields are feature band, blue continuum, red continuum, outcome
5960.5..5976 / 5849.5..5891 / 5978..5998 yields -0.6 Ang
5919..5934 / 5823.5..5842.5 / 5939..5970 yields 0.6 Ang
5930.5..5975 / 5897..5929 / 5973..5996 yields -1.9 Ang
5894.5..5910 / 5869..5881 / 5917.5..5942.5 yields 1.5 Ang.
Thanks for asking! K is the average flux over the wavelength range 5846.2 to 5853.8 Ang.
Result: 71.4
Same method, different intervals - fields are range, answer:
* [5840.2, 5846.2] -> 72.3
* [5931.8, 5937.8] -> 71.8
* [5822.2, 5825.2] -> 75.2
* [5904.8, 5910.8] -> 69.6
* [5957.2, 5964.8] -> 66.8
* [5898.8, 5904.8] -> 64.2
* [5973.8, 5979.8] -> 70.3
